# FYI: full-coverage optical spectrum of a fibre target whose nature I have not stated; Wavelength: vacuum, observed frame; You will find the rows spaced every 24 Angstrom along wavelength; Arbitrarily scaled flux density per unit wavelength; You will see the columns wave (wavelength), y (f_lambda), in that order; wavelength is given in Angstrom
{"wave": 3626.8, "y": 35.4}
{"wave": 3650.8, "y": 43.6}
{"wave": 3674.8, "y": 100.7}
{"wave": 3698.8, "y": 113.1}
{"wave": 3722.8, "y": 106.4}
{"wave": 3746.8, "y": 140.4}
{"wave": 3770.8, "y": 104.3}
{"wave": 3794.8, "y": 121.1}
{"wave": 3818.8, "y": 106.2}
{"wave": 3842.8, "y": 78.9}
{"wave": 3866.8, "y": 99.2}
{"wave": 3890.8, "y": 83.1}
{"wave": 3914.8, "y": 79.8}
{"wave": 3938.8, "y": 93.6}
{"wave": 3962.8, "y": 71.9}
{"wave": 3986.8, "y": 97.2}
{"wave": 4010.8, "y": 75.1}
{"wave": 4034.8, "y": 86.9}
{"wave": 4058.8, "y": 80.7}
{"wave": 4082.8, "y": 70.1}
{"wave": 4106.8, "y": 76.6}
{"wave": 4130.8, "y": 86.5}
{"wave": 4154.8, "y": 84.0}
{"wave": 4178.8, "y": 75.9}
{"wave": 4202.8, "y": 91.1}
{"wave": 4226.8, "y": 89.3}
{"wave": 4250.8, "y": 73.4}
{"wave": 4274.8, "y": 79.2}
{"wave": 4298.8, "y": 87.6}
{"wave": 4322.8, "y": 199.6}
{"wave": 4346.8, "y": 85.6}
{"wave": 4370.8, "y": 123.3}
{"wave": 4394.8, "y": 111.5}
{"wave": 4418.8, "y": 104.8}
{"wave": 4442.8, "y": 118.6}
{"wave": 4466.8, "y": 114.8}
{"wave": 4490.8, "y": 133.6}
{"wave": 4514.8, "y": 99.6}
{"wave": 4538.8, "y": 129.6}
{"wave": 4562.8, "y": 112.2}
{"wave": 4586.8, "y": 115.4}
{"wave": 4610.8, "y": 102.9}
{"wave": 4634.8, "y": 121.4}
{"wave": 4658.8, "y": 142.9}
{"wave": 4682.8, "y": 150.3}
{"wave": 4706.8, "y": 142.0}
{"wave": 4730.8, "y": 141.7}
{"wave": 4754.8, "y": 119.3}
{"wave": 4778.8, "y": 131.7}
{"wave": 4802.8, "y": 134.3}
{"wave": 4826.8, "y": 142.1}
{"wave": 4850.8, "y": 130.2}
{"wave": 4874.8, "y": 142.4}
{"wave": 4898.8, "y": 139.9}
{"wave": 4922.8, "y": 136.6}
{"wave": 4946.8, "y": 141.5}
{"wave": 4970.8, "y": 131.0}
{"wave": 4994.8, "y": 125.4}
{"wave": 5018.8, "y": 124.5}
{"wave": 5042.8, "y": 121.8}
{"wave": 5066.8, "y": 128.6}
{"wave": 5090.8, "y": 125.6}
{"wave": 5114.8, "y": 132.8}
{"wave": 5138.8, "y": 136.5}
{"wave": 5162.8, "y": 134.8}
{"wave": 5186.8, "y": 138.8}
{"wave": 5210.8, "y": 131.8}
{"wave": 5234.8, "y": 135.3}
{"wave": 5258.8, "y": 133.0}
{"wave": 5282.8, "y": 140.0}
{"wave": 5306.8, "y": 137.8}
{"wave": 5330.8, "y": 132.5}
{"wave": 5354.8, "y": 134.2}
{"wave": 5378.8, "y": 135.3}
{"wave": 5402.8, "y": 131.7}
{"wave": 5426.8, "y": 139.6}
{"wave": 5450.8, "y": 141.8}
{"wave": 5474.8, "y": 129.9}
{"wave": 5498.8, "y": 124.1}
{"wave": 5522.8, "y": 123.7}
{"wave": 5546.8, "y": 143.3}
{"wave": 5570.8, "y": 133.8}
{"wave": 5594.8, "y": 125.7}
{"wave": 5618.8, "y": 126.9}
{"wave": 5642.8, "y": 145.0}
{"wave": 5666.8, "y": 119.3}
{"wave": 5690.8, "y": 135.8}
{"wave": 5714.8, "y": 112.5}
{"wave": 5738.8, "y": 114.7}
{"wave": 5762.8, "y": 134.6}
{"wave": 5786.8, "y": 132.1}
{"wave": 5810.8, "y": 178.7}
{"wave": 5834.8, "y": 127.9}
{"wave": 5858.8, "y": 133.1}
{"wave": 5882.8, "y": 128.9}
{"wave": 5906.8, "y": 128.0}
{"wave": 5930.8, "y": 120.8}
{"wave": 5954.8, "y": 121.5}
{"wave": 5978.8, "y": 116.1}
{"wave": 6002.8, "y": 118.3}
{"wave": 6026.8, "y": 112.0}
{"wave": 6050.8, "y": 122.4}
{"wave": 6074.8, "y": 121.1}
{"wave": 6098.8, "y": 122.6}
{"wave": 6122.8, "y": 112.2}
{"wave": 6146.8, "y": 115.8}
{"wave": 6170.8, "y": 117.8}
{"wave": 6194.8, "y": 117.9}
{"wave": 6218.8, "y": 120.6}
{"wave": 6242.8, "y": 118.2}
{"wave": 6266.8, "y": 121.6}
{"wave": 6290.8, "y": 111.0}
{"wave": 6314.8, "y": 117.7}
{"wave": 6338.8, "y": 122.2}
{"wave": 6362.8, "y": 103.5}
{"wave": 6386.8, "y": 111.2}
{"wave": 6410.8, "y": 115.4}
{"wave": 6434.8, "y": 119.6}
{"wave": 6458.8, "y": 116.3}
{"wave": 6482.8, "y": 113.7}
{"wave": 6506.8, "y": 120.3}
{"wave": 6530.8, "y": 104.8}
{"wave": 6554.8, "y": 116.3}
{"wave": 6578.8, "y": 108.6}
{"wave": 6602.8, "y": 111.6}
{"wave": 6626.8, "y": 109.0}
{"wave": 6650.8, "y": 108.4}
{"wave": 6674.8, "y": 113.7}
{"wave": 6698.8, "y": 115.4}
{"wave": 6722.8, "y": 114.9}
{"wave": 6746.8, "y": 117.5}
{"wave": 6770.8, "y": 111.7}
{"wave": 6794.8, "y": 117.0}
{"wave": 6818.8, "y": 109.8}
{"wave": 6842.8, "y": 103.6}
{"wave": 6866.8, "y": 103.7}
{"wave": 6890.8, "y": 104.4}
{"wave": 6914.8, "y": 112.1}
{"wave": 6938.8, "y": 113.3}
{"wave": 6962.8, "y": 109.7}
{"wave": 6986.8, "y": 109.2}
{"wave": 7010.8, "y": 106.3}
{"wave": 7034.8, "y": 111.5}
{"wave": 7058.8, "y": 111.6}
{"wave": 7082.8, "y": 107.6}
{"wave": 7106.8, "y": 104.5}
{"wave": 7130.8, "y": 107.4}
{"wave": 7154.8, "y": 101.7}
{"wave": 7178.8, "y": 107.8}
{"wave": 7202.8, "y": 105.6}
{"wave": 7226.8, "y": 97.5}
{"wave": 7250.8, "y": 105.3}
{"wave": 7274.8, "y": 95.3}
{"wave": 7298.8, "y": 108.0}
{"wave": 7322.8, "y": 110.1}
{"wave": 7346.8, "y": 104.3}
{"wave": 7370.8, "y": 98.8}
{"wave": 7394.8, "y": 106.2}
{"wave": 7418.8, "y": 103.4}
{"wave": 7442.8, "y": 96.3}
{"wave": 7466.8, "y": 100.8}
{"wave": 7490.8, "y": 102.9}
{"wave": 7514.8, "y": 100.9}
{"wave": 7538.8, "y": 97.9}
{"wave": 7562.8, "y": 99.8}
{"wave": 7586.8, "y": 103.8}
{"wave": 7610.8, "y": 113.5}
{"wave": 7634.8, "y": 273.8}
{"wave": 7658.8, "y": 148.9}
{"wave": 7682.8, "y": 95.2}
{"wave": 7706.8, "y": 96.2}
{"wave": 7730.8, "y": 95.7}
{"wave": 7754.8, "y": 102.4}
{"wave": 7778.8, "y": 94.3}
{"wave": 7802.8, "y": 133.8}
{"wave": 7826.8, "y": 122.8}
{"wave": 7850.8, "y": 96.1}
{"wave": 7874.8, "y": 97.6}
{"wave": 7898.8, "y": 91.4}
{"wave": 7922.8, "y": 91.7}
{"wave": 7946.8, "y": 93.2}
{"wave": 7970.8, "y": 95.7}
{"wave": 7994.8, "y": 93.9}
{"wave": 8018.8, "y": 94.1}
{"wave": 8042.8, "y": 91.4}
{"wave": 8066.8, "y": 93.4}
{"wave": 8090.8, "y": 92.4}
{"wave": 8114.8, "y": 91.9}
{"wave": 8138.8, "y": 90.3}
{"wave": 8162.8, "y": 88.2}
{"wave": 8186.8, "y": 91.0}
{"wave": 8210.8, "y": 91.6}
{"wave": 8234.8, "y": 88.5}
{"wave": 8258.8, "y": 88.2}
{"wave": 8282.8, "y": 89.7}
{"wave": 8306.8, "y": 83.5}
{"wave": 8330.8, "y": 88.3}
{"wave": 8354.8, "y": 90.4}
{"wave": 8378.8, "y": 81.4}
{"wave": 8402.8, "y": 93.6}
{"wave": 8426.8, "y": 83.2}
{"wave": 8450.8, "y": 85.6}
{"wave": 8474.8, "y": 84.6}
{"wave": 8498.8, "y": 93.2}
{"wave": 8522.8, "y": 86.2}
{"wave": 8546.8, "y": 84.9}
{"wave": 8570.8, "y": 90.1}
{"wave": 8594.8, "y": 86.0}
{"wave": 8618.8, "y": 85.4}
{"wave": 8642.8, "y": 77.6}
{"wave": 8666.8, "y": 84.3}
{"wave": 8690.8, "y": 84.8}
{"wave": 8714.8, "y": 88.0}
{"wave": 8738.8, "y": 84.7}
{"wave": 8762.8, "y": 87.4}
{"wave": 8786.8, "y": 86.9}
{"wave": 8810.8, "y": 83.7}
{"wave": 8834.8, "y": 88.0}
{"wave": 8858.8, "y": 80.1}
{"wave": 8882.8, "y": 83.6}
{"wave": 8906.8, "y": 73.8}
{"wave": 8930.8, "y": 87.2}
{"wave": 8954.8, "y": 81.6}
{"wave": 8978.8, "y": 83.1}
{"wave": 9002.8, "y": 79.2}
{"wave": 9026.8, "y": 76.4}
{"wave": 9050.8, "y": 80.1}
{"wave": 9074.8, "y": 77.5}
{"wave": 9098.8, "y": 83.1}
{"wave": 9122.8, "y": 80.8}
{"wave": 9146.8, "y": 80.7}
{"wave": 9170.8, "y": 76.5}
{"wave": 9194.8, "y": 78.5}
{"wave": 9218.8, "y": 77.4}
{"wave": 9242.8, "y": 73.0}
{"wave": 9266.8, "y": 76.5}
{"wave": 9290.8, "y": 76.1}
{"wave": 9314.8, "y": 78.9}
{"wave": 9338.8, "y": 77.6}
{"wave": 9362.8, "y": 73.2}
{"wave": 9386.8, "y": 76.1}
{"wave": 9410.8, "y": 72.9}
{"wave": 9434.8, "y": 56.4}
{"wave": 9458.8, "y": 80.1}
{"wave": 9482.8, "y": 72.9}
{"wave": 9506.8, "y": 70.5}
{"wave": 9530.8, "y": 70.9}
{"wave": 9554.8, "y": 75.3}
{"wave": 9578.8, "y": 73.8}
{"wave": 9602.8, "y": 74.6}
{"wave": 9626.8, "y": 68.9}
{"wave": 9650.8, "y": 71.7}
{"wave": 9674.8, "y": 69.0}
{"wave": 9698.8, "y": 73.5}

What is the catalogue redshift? 0.16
